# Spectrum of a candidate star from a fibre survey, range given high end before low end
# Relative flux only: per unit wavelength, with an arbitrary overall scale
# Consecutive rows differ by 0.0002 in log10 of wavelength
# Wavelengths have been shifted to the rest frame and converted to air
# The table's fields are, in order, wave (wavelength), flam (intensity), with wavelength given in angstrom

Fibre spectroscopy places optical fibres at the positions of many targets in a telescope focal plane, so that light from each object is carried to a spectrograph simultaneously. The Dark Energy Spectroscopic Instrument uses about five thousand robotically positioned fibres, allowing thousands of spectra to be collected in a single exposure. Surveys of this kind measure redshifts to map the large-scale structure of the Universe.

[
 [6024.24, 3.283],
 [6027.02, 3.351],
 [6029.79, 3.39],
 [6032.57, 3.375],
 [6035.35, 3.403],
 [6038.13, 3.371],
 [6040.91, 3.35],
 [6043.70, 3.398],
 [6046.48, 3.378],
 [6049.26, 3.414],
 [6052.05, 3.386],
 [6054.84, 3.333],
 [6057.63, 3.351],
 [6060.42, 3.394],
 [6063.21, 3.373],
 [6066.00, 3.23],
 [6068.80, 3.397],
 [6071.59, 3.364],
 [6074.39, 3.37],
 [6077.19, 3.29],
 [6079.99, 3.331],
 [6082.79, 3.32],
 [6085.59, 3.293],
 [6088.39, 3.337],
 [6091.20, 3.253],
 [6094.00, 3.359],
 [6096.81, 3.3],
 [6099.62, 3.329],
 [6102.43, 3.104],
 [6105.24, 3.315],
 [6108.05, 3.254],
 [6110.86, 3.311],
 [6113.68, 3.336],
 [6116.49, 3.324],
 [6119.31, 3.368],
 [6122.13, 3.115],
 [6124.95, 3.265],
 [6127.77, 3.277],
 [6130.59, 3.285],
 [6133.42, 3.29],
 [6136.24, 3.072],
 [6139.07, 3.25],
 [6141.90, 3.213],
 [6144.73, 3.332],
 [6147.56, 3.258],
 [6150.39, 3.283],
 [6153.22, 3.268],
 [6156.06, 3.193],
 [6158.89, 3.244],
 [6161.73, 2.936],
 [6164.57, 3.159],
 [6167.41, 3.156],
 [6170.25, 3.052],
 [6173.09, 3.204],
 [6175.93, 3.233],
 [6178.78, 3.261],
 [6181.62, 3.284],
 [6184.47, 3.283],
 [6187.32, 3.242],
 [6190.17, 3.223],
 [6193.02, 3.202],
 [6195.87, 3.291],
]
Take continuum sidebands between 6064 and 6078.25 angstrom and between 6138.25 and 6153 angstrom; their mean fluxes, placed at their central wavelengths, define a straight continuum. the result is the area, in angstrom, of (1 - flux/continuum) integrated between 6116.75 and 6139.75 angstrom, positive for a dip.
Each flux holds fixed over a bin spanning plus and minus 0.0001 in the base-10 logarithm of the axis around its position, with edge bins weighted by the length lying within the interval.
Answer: 0.28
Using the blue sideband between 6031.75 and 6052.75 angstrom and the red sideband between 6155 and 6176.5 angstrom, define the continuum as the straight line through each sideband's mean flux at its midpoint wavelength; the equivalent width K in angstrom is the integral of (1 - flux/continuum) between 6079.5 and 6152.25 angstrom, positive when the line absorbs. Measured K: -0.8 angstrom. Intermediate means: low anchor 3.38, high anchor 3.14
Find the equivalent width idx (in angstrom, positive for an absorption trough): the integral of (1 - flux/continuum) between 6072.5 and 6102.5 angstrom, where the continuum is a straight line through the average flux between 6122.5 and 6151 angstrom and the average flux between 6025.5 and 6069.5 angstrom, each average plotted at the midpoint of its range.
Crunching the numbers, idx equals 0.0 angstrom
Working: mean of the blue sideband 3.37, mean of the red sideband 3.25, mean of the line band 3.31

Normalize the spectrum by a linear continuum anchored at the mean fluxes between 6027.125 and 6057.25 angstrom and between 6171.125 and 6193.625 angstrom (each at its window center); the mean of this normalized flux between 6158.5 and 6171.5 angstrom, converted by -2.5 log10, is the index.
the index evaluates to 0.054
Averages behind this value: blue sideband 3.38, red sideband 3.24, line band 3.1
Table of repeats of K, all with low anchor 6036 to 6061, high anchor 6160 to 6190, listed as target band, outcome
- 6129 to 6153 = -0.1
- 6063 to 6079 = 0.0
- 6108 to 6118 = -0.1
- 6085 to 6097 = 0.0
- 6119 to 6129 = 0.1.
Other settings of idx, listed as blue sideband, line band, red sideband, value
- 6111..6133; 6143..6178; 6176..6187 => 0.83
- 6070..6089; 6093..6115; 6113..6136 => 0.07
